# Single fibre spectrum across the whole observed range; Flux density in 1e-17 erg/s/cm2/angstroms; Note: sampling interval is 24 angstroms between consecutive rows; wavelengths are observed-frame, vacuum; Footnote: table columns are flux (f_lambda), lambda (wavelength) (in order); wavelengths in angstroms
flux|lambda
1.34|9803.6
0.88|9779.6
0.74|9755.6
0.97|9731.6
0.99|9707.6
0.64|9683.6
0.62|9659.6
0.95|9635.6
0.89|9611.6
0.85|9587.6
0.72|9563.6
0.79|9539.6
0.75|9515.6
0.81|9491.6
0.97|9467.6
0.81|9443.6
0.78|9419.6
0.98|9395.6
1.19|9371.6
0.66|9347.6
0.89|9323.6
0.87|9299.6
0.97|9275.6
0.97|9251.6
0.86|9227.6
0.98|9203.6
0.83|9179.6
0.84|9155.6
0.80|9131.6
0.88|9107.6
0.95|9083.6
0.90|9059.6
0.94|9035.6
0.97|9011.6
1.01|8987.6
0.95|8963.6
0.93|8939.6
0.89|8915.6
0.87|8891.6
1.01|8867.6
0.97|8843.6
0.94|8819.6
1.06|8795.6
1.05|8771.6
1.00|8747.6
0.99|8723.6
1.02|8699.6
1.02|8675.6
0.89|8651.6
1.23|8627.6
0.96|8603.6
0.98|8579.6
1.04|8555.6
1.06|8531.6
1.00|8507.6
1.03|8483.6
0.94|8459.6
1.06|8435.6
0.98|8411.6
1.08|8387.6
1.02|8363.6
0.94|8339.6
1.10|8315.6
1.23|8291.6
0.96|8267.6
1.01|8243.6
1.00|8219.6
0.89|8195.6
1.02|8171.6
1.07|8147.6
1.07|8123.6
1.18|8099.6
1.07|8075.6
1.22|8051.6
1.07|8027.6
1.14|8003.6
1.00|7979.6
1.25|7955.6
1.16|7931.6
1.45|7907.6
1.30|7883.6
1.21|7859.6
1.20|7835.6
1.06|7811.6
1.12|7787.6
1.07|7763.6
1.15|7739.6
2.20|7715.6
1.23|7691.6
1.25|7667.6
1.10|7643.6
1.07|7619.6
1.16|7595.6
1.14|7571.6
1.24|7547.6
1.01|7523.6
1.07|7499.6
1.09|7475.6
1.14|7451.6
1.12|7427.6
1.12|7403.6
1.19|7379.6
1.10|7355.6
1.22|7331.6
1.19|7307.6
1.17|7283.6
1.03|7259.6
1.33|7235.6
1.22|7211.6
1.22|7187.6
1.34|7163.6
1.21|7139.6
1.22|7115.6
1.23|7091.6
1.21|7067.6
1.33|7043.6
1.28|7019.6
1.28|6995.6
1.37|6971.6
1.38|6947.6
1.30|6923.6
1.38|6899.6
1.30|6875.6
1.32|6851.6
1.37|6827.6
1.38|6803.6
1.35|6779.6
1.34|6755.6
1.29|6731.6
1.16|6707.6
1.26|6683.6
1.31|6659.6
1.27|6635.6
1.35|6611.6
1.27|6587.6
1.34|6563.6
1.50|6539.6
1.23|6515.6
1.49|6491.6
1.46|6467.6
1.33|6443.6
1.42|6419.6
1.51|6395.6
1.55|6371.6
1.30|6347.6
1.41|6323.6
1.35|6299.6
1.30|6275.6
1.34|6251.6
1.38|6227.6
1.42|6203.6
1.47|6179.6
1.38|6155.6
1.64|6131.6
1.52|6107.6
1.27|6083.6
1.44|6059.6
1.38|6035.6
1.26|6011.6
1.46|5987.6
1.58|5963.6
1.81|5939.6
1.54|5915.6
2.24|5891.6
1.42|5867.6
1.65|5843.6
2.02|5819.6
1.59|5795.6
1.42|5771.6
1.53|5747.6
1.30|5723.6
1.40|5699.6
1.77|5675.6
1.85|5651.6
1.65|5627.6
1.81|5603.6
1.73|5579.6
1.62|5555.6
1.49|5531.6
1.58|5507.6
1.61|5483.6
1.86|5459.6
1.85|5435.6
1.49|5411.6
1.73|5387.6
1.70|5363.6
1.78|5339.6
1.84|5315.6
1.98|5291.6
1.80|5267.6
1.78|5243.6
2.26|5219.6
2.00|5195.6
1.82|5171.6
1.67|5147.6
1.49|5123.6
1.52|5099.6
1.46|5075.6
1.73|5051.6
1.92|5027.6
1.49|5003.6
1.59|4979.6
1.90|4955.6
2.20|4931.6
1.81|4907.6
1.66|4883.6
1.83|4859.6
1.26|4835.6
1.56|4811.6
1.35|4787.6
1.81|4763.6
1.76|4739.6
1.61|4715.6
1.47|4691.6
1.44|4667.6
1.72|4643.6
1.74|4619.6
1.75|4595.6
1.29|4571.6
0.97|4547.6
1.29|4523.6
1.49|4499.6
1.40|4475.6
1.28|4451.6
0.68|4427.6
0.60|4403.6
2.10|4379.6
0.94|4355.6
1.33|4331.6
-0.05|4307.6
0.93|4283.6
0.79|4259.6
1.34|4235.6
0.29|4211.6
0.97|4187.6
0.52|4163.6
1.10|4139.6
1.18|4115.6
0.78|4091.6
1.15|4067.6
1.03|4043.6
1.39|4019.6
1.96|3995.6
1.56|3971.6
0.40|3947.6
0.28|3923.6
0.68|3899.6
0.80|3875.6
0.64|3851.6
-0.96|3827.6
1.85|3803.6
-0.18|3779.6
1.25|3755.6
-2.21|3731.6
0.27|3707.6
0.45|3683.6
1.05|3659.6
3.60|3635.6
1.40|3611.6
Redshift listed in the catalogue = 0.18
